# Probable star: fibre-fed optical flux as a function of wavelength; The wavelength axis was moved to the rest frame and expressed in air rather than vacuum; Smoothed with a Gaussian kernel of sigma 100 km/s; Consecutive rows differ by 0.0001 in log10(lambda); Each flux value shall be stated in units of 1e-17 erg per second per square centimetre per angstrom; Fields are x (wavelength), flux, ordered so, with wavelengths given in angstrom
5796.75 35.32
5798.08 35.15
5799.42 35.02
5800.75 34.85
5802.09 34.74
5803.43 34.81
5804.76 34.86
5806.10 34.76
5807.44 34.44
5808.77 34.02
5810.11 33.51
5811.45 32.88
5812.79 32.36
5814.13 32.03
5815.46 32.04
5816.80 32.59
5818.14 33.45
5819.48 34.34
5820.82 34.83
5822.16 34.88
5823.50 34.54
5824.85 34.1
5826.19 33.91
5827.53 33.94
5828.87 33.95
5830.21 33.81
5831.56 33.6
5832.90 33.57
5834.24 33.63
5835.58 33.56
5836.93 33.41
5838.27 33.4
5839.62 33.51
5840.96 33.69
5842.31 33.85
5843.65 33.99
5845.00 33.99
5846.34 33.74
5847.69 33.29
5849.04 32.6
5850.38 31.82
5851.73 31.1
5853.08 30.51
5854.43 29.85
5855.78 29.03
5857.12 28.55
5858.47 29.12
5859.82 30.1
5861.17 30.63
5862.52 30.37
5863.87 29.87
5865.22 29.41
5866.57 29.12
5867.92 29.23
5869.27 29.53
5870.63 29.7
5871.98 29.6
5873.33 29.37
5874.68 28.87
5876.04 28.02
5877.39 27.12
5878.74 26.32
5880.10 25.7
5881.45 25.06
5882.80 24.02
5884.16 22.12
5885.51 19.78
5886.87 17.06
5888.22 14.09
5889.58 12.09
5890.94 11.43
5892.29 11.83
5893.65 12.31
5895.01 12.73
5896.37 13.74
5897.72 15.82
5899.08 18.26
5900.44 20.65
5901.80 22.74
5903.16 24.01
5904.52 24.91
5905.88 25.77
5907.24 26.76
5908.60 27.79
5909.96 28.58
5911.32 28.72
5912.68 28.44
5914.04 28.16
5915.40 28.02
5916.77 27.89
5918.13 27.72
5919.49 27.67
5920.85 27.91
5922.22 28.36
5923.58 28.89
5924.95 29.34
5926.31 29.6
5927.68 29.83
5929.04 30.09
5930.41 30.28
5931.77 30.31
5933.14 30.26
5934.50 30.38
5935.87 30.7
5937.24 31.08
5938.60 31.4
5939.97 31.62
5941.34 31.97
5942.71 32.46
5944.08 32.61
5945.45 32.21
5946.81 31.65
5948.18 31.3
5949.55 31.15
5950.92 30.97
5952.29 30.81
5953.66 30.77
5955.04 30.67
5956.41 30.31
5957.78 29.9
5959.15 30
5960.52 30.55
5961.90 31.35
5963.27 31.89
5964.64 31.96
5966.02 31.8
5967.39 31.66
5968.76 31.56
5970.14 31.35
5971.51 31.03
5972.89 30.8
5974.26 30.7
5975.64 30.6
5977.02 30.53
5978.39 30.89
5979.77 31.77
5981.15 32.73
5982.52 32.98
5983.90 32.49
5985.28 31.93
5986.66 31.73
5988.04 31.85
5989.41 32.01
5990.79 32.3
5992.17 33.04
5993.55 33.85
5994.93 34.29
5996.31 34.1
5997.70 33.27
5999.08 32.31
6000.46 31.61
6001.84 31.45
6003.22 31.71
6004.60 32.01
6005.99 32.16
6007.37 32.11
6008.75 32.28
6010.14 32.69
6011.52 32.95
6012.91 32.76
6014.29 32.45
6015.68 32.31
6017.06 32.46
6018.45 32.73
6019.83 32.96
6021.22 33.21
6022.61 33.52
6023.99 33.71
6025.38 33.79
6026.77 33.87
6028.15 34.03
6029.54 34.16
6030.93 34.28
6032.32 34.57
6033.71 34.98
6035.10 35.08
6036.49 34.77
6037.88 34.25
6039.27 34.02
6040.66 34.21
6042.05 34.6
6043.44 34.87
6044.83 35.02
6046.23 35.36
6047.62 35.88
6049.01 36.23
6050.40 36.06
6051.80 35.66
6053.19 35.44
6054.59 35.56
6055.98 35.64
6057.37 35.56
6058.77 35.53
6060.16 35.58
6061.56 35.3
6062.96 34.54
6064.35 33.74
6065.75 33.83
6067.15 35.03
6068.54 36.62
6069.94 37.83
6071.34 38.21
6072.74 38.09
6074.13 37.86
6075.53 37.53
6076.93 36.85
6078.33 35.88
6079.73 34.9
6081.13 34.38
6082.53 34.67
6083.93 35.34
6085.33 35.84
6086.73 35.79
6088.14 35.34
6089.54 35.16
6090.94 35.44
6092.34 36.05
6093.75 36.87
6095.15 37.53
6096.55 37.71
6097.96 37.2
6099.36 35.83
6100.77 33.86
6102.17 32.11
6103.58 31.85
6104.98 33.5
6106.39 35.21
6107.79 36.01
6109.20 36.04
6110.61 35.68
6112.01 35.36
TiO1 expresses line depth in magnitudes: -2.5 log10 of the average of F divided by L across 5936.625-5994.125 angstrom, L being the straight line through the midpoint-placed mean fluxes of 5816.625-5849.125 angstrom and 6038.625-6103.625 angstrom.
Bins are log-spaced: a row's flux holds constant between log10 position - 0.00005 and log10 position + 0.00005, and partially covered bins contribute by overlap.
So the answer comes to 0.11 mag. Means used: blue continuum 33.8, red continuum 35.6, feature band 31.5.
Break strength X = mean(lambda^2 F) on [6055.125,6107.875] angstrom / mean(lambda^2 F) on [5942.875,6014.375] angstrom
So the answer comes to 1.16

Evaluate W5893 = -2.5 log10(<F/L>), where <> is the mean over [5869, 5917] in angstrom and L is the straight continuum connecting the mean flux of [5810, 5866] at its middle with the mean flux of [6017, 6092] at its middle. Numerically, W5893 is 0.40 mag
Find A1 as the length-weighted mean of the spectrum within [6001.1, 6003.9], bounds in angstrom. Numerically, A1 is 31.6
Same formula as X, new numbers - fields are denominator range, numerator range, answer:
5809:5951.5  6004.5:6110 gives 1.29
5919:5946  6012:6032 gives 1.13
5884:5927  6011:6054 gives 1.58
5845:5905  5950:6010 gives 1.32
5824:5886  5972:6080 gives 1.18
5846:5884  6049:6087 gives 1.31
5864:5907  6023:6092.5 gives 1.67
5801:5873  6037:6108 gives 1.18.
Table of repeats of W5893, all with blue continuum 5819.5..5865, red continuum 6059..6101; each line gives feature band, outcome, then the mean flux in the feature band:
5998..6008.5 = 0.09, 32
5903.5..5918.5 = 0.22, 27.4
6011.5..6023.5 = 0.07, 32.8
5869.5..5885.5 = 0.23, 26.7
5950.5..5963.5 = 0.12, 30.7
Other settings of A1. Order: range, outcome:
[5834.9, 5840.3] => 33.5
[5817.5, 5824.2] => 34.4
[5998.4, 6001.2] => 32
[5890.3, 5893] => 11.7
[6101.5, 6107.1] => 33.2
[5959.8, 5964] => 31.3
